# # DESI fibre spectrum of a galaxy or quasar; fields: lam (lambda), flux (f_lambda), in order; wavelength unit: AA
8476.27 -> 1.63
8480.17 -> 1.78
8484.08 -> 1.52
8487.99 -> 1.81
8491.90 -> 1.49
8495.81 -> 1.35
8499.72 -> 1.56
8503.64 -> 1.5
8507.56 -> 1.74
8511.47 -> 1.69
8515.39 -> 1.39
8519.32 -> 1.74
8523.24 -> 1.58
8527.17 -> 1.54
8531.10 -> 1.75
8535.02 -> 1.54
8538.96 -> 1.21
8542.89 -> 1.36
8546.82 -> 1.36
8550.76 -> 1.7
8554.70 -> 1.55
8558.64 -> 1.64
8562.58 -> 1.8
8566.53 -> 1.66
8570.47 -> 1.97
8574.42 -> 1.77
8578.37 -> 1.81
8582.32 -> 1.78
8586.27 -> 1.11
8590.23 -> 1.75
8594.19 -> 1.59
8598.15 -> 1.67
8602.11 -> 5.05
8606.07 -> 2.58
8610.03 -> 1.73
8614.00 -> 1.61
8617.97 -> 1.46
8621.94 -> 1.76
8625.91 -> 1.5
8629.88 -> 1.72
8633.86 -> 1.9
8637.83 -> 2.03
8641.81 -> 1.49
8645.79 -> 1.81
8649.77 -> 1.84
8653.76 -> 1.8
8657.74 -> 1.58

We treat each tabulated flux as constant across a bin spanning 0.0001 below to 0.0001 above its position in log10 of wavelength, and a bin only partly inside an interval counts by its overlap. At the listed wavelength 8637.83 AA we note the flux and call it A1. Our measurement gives 2.03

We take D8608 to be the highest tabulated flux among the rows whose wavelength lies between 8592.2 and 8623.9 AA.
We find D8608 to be 5.05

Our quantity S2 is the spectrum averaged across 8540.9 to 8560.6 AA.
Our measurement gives 1.52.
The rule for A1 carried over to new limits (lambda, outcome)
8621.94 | 1.76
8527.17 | 1.54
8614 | 1.61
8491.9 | 1.49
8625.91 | 1.5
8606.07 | 2.58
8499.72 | 1.56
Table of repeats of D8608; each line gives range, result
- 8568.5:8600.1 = 1.97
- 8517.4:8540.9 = 1.75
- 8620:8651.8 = 2.03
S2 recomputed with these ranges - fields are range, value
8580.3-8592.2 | 1.55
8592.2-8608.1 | 2.72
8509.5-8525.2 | 1.6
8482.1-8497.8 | 1.54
